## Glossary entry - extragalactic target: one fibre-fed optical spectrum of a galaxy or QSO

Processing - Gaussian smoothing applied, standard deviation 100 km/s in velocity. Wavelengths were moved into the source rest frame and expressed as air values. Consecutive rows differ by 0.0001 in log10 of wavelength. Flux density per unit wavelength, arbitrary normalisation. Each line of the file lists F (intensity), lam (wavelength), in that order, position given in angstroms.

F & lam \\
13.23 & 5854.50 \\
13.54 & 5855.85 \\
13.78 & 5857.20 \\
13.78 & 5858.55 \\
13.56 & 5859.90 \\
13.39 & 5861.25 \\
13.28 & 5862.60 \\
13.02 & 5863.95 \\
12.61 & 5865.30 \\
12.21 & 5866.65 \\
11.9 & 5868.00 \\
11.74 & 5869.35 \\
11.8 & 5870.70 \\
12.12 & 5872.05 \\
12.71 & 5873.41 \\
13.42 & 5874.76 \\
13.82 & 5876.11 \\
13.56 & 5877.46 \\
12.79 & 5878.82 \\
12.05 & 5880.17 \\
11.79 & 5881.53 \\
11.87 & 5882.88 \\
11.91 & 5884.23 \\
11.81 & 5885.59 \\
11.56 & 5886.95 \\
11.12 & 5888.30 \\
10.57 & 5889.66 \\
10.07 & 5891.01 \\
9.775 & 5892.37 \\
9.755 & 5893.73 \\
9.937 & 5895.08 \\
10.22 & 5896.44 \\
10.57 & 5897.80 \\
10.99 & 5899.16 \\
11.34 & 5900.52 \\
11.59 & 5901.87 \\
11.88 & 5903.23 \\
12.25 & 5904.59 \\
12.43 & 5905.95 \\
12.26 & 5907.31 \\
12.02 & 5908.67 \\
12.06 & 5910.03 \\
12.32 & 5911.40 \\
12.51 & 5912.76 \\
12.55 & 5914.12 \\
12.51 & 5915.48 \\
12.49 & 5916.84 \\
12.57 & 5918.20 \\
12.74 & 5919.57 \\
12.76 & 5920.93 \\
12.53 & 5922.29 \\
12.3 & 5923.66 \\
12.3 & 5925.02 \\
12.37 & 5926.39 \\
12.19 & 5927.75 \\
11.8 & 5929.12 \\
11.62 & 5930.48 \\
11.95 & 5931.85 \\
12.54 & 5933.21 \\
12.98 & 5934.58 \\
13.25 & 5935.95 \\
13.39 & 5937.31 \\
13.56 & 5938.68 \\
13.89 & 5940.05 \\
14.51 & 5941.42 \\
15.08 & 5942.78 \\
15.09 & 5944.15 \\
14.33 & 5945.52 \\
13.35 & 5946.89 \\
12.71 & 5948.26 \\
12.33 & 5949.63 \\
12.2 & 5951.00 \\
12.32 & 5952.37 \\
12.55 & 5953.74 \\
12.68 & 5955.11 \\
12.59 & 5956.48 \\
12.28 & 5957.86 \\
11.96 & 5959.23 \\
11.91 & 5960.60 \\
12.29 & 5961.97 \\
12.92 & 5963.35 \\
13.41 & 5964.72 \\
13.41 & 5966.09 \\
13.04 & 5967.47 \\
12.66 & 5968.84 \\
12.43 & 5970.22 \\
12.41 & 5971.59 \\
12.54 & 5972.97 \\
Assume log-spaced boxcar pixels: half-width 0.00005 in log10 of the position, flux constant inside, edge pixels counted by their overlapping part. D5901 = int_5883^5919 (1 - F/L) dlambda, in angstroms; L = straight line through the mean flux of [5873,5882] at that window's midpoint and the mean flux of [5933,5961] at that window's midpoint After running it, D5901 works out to 4.1 angstroms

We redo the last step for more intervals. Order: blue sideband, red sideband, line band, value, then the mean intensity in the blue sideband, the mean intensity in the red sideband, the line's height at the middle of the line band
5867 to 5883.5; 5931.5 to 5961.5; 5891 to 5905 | 2.1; 12.5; 13.1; 12.7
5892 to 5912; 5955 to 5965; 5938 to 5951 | -1.8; 11.3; 12.5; 12.1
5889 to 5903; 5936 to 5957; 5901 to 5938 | -1.7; 10.5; 13.4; 11.9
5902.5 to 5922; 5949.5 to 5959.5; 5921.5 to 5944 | -1.0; 12.4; 12.4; 12.4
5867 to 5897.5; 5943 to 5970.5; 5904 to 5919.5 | -0.3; 11.6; 12.9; 12.1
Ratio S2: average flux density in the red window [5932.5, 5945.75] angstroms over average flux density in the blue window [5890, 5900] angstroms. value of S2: 1.35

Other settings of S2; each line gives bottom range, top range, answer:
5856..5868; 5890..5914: 0.86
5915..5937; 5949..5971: 1.01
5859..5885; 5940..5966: 1.04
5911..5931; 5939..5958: 1.07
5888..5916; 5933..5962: 1.15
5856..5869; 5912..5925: 0.96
